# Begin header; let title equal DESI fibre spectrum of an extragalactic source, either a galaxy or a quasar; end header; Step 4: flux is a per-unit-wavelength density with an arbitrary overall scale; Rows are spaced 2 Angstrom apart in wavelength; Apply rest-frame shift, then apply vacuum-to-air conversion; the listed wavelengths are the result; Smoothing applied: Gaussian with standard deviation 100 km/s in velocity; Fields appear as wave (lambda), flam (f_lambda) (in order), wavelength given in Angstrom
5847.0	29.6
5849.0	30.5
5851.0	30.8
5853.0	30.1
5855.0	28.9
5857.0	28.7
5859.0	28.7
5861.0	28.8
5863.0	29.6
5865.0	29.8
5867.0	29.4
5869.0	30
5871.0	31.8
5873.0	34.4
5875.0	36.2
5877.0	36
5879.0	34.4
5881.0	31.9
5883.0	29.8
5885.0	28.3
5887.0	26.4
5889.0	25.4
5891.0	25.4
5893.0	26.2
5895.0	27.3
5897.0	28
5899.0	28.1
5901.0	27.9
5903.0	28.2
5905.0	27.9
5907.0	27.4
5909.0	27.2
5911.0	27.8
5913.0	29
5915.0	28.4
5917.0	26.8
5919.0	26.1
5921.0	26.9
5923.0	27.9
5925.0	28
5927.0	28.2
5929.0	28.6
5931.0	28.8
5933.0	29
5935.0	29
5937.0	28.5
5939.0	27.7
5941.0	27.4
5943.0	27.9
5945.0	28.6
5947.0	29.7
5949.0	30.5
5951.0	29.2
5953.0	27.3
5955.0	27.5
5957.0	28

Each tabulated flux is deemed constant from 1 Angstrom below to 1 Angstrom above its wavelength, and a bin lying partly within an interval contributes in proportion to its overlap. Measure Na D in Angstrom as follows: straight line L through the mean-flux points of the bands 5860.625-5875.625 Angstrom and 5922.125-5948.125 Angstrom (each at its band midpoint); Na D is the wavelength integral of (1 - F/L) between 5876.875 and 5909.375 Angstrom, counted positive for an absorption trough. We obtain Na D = 1.9 Angstrom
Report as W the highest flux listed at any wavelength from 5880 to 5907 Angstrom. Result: 31.9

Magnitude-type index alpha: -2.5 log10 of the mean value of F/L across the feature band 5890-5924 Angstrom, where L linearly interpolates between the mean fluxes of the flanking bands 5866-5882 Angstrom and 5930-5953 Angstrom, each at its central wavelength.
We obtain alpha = 0.13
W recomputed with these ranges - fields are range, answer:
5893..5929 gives 29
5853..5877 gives 36.2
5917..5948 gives 29.7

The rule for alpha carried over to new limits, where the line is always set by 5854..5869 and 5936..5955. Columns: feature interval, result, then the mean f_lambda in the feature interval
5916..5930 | 0.045 mag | 27.5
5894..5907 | 0.038 mag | 27.9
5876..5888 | -0.076 mag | 31.1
